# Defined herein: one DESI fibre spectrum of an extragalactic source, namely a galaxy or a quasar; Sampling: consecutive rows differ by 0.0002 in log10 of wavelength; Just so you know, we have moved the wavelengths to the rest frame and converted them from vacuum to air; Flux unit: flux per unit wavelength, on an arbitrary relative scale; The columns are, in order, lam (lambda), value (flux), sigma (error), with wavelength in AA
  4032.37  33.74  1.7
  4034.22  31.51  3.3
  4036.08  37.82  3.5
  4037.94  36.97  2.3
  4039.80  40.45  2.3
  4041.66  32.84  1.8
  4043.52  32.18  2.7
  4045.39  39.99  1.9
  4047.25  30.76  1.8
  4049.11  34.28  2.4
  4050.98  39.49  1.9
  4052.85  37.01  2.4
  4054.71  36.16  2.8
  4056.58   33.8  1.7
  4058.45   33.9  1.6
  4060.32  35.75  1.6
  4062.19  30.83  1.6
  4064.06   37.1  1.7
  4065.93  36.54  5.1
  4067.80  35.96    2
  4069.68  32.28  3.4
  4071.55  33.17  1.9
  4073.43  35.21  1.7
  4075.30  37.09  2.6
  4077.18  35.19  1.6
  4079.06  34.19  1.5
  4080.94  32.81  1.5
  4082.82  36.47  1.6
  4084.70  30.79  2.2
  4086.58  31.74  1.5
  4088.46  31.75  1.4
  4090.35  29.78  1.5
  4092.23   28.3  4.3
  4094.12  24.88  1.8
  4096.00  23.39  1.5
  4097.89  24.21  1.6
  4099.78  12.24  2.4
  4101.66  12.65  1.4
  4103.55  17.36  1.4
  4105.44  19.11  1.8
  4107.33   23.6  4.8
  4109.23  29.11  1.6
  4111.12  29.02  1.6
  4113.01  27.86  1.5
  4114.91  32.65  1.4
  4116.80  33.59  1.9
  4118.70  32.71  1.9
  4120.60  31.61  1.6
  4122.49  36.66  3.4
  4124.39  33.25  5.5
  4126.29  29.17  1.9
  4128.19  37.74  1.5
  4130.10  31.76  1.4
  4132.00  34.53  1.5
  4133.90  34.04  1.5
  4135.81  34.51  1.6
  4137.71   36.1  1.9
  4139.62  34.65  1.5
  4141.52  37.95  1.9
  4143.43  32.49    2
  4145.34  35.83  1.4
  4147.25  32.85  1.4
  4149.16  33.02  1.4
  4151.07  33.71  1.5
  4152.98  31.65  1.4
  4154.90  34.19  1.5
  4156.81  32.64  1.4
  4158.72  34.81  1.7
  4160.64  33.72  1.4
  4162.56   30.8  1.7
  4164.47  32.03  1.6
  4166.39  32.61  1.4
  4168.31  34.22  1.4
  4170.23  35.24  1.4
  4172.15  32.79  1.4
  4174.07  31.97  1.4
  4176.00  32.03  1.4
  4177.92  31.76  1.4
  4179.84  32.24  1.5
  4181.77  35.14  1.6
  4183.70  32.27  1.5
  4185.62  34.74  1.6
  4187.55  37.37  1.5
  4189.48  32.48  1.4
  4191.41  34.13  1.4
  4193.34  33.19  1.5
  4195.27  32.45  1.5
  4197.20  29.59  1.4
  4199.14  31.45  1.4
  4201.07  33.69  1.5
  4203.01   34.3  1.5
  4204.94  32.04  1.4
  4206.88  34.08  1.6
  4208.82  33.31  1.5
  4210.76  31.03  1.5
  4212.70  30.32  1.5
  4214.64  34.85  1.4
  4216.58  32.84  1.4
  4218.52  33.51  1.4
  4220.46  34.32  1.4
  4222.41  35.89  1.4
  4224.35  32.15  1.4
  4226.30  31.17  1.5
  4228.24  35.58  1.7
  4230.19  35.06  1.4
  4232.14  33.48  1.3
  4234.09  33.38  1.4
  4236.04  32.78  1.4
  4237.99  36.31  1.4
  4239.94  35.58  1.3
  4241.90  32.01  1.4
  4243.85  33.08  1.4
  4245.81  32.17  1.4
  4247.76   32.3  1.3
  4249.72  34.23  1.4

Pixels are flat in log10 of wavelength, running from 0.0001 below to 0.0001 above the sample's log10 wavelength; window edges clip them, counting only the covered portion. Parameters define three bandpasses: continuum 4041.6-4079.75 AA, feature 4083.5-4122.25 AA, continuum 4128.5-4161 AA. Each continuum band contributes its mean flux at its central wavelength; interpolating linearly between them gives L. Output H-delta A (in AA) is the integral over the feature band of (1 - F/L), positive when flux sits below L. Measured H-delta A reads 8.93 AA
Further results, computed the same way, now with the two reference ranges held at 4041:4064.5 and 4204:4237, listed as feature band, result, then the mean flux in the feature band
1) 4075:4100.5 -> 3.8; 29.4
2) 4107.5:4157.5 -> 1.6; 33.1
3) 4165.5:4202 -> 0.6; 33.1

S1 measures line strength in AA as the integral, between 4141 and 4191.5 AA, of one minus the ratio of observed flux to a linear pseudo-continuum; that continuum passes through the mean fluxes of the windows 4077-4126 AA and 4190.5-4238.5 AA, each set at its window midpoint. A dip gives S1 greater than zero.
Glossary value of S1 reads -3.9 AA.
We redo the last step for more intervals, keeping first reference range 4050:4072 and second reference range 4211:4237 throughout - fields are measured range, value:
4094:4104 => 4.6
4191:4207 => 0.5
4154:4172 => 0.4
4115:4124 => 0.3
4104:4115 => 2.7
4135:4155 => 0.0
